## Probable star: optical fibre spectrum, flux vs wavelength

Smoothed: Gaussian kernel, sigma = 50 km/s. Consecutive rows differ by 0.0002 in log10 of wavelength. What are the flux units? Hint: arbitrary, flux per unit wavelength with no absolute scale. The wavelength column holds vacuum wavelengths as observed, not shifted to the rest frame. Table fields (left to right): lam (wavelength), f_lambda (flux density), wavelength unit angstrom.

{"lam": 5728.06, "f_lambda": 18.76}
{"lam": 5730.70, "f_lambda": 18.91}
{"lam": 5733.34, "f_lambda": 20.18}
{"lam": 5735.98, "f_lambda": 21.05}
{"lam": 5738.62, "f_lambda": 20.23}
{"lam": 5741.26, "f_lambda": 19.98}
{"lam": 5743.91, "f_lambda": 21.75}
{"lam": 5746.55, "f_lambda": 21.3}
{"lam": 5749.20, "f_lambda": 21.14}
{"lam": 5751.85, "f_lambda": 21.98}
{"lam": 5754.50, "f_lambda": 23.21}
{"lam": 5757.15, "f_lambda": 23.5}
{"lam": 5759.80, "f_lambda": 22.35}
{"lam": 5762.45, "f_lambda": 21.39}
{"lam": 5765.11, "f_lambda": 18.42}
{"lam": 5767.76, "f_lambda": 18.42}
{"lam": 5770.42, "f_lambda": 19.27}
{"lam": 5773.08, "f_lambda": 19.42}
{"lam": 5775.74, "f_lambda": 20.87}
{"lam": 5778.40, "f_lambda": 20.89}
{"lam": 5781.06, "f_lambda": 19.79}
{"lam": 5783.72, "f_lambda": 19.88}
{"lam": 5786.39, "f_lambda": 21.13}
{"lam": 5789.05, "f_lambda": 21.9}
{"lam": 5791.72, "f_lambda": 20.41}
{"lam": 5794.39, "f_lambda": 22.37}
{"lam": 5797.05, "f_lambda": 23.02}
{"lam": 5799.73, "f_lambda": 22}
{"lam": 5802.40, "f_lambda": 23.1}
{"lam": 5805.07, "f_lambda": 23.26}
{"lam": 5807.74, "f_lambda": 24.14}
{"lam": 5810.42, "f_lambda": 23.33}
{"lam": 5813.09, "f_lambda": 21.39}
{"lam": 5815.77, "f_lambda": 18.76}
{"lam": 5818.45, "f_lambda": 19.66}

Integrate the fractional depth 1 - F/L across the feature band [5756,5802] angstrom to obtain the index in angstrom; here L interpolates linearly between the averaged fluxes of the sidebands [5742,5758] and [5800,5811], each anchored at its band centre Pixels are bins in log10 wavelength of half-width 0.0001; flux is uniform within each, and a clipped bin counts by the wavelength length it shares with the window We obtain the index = 3.6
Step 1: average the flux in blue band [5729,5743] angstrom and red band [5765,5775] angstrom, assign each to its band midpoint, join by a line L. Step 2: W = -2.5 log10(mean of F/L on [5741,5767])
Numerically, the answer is -0.10 mag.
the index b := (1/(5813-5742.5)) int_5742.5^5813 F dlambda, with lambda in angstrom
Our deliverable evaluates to 21.5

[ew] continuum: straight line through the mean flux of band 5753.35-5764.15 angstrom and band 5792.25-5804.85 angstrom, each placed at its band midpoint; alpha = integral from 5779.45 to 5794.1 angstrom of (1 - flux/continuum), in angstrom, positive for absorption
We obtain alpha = 1.1 angstrom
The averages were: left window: 22.5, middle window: 20.7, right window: 22.5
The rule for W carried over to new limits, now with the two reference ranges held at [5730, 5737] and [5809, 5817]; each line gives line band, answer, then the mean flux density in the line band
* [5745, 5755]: -0.08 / 21.8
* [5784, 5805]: -0.05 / 22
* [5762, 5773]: 0.07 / 19.2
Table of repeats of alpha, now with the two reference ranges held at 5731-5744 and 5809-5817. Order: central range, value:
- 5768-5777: 0.5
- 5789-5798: -0.4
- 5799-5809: -1.0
